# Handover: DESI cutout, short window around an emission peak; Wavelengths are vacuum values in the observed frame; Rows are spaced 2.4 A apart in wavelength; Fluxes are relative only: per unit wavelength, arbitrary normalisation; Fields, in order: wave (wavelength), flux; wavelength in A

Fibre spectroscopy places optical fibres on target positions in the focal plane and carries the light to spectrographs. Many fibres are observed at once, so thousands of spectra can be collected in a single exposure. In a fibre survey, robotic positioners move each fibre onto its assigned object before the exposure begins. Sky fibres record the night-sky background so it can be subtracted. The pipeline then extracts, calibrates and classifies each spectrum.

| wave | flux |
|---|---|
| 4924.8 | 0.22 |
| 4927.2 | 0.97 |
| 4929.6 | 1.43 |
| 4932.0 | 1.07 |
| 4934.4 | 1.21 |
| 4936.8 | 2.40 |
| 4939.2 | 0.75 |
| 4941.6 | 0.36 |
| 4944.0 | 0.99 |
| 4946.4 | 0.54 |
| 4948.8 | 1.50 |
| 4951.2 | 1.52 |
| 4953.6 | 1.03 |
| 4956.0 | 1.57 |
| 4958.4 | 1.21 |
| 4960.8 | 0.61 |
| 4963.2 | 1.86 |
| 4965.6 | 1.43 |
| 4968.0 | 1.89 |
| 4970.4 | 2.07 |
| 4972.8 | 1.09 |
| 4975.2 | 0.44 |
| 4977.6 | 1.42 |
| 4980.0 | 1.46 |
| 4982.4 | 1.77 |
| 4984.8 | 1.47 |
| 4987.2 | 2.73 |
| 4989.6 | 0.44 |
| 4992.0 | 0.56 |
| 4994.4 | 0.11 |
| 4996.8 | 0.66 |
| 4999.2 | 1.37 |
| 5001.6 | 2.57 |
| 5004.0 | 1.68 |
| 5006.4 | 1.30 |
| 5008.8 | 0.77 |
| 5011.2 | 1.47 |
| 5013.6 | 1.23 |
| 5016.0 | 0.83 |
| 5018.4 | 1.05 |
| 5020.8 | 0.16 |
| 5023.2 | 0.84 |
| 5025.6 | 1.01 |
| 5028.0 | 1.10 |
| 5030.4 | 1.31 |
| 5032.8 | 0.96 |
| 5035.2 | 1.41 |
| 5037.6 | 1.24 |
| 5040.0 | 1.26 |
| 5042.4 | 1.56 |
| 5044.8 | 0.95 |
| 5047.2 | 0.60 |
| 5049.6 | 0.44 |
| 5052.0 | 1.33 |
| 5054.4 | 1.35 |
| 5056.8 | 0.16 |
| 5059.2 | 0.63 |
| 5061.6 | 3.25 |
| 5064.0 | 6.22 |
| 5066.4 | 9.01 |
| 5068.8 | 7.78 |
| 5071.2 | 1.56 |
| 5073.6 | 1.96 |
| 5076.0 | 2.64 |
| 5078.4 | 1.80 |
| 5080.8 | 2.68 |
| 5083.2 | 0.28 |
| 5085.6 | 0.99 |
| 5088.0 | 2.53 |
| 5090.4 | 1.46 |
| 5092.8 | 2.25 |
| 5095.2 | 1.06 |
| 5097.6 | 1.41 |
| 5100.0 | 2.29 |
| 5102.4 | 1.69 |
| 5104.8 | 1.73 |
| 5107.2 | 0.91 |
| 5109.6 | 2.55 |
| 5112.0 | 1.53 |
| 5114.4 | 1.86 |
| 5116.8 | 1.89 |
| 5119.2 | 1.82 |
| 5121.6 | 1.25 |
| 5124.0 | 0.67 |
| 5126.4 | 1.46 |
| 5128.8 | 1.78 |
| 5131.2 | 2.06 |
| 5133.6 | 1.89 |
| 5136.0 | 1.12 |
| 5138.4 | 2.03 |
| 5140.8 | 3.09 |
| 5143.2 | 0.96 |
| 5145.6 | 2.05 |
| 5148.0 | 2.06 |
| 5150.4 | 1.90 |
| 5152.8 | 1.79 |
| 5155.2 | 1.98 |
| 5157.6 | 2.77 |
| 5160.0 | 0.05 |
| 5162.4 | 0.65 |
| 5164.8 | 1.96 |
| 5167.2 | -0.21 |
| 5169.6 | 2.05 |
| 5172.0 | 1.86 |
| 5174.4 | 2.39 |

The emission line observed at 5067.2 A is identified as [O II]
